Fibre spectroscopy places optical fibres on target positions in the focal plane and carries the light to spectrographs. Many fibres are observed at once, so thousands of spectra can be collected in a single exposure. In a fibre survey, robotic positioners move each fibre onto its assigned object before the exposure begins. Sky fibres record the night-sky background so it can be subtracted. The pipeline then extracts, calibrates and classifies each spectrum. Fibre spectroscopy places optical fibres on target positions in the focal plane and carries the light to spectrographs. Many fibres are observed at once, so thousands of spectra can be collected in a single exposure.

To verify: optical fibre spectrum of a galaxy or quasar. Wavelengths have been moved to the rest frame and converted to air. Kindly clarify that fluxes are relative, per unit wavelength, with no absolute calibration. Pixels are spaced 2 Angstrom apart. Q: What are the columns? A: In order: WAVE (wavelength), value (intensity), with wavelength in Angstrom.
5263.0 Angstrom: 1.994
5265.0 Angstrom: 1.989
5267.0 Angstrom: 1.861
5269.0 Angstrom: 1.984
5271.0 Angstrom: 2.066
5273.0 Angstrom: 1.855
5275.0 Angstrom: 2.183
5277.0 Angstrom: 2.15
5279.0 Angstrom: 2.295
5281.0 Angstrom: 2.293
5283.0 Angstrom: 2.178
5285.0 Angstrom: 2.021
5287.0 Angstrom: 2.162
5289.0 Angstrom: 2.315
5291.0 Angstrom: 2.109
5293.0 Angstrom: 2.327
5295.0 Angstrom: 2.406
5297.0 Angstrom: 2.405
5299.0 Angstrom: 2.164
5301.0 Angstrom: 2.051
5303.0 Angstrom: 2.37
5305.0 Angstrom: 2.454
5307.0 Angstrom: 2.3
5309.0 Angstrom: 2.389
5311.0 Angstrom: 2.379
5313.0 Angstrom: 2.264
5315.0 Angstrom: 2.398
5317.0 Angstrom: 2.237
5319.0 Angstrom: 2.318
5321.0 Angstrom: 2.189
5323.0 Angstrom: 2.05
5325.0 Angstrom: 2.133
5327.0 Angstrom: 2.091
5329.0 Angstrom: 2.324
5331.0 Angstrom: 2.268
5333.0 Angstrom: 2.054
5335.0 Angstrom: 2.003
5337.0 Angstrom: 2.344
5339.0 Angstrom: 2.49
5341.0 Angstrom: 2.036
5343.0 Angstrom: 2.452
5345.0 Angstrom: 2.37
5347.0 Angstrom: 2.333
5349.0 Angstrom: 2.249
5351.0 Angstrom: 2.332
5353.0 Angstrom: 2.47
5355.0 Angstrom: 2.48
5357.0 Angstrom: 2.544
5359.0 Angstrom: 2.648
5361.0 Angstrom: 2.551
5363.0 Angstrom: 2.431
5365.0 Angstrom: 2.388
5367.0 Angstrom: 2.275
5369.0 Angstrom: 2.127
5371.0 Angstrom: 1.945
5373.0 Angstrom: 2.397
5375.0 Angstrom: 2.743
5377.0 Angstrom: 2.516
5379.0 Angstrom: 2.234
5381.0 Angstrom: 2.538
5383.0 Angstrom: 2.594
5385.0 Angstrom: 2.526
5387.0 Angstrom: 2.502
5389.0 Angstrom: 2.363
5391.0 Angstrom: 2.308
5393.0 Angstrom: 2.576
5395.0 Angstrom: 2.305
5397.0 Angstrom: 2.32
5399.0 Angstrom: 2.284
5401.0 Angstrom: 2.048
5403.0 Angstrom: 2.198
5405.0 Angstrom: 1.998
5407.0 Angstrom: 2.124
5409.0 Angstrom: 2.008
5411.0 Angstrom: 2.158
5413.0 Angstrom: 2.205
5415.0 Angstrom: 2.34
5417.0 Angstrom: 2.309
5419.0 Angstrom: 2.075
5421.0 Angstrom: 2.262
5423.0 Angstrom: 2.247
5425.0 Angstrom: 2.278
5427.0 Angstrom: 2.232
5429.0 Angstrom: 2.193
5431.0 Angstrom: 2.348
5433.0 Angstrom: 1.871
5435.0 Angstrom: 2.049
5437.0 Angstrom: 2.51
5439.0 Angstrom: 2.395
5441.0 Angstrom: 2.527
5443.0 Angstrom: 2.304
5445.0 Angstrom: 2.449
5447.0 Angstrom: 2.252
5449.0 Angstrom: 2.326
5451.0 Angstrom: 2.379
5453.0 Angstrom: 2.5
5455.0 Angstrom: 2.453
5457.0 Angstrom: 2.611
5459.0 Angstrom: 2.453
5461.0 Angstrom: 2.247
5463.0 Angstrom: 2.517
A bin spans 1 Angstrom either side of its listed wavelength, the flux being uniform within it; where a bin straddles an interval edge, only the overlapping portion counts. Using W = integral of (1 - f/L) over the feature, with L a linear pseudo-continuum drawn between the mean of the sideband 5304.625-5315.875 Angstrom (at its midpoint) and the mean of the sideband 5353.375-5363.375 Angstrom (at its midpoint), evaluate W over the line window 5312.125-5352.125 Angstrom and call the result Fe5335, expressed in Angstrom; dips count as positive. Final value 3.1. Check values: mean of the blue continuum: 2.36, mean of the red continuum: 2.53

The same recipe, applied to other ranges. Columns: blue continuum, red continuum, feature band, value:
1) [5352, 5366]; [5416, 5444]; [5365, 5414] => 1.9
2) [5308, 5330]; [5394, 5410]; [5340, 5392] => -4.7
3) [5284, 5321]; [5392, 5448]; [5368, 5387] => -1.3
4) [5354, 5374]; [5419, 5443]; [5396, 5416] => 1.2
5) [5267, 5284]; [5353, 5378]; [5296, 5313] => -0.8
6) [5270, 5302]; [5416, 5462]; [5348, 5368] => -1.7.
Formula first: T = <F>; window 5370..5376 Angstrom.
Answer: 2.36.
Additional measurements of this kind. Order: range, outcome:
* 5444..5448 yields 2.35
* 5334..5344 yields 2.26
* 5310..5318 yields 2.32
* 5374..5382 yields 2.51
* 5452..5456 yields 2.48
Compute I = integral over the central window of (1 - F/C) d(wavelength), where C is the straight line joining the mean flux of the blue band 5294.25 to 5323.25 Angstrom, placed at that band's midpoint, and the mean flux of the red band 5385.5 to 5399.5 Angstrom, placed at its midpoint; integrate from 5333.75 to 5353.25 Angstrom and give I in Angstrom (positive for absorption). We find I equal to 0.3 Angstrom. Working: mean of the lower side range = 2.3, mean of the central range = 2.3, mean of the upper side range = 2.39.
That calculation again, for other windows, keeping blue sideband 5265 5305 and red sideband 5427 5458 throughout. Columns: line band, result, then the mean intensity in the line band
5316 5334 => 0.2 Angstrom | 2.18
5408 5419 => 0.6 Angstrom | 2.19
